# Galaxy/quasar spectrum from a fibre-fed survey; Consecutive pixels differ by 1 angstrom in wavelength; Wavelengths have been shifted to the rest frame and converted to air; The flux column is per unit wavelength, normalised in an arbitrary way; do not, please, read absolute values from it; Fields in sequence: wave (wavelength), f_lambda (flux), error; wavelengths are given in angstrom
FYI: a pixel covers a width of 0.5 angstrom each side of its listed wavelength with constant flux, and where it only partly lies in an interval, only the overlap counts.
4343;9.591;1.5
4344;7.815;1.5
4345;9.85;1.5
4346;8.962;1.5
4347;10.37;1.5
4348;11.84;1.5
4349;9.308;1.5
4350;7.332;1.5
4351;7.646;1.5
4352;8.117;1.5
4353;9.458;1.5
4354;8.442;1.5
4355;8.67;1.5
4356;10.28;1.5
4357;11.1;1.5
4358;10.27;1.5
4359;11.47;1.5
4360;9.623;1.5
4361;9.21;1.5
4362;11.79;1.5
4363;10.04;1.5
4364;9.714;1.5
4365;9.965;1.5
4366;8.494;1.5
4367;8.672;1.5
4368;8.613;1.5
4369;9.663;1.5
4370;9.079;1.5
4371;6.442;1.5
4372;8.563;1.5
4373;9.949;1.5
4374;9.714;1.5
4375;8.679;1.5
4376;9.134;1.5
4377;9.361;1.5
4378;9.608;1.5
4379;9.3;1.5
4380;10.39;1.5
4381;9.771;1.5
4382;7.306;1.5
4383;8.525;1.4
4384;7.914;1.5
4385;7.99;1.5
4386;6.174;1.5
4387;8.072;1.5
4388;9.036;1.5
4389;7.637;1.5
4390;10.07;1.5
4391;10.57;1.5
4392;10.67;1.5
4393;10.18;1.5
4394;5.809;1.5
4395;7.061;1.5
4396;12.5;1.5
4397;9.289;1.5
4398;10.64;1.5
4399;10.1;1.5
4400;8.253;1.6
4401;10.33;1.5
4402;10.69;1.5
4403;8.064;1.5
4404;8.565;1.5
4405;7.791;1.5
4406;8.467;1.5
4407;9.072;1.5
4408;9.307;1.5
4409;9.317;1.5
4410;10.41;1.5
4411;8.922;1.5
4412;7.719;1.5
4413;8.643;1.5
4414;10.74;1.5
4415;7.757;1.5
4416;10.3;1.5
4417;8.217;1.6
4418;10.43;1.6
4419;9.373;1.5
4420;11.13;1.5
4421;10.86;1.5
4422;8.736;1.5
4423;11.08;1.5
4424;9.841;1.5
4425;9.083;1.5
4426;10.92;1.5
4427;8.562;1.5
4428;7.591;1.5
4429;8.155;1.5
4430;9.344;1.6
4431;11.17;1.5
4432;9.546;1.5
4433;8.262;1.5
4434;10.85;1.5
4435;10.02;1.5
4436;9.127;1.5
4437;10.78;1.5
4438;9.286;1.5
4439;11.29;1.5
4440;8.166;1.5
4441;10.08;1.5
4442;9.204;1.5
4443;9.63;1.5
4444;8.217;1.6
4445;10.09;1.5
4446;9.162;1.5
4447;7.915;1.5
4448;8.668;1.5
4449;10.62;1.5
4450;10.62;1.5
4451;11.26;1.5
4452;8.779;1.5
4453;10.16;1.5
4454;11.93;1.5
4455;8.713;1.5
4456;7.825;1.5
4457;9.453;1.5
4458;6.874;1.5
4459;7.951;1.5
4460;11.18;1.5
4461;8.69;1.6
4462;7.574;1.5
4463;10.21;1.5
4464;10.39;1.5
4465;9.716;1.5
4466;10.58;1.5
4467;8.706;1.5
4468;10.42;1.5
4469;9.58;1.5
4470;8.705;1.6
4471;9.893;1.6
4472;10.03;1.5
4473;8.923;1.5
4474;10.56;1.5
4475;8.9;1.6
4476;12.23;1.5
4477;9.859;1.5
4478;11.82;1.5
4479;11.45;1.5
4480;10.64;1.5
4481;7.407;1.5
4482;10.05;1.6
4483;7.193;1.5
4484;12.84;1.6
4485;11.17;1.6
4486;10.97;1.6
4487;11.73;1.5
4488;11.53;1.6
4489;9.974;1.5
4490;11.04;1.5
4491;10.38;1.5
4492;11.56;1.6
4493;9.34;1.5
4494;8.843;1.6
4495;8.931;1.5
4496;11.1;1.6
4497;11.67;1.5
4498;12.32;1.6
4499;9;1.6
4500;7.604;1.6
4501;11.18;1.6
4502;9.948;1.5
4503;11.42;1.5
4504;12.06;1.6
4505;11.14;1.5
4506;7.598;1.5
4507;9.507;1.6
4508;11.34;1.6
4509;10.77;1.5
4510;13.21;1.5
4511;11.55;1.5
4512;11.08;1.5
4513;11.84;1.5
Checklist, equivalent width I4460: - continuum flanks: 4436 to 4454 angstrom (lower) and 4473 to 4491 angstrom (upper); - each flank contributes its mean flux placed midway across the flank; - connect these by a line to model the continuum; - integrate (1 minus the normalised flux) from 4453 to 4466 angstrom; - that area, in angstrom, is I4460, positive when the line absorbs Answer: 0.9 angstrom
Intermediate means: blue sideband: 9.69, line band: 9.3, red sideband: 10.5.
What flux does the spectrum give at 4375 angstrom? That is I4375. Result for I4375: 8.679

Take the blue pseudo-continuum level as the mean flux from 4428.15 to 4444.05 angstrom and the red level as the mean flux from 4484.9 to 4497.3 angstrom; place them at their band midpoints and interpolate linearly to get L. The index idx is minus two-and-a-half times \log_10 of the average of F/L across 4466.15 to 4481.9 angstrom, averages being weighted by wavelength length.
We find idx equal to 0.034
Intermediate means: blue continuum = 9.57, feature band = 9.96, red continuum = 10.6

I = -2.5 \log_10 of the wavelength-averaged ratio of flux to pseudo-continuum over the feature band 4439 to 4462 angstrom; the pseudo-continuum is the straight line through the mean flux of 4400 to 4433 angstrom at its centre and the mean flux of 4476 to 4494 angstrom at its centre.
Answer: 0.07 mag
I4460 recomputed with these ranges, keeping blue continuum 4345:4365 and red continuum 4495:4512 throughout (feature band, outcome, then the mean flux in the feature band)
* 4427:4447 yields 1.6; 9.41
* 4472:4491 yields 0.1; 10.4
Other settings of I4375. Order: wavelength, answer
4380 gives 10.39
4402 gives 10.69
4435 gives 10.02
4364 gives 9.714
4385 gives 7.99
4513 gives 11.84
